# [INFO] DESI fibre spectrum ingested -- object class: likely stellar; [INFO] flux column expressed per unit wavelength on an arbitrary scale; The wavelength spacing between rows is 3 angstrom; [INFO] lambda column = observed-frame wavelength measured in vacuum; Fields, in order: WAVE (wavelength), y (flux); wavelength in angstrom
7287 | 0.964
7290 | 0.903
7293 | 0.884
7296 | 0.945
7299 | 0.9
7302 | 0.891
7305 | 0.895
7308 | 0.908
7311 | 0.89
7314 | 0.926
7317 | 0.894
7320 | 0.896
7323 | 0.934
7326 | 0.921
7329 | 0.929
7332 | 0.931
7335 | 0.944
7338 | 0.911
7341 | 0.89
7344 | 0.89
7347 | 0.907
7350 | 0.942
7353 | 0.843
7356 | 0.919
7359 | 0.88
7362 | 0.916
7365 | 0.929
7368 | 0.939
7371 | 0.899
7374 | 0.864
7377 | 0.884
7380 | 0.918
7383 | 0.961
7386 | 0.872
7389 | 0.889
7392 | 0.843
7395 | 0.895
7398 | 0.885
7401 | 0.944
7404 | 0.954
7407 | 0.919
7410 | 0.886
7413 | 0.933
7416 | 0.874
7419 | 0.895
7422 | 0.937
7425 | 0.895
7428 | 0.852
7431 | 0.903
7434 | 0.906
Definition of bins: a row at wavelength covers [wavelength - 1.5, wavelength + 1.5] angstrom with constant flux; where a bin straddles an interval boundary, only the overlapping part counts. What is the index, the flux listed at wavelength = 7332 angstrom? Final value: 0.931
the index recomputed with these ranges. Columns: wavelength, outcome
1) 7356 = 0.919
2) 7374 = 0.864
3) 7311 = 0.89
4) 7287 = 0.964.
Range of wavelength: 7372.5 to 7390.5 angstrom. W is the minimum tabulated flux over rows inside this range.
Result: 0.864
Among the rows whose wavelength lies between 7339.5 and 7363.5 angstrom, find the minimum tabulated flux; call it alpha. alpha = 0.843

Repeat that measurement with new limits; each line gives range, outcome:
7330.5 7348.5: 0.89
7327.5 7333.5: 0.929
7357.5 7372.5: 0.88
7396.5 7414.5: 0.885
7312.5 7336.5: 0.894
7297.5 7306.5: 0.891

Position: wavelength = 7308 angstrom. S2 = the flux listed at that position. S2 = 0.908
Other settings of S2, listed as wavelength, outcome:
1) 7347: 0.907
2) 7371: 0.899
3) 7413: 0.933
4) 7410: 0.886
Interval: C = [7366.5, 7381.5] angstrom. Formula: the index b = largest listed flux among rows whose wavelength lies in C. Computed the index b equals 0.939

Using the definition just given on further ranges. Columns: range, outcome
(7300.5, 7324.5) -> 0.934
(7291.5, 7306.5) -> 0.945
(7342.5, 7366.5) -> 0.942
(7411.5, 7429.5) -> 0.937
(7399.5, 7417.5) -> 0.954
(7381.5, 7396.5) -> 0.961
